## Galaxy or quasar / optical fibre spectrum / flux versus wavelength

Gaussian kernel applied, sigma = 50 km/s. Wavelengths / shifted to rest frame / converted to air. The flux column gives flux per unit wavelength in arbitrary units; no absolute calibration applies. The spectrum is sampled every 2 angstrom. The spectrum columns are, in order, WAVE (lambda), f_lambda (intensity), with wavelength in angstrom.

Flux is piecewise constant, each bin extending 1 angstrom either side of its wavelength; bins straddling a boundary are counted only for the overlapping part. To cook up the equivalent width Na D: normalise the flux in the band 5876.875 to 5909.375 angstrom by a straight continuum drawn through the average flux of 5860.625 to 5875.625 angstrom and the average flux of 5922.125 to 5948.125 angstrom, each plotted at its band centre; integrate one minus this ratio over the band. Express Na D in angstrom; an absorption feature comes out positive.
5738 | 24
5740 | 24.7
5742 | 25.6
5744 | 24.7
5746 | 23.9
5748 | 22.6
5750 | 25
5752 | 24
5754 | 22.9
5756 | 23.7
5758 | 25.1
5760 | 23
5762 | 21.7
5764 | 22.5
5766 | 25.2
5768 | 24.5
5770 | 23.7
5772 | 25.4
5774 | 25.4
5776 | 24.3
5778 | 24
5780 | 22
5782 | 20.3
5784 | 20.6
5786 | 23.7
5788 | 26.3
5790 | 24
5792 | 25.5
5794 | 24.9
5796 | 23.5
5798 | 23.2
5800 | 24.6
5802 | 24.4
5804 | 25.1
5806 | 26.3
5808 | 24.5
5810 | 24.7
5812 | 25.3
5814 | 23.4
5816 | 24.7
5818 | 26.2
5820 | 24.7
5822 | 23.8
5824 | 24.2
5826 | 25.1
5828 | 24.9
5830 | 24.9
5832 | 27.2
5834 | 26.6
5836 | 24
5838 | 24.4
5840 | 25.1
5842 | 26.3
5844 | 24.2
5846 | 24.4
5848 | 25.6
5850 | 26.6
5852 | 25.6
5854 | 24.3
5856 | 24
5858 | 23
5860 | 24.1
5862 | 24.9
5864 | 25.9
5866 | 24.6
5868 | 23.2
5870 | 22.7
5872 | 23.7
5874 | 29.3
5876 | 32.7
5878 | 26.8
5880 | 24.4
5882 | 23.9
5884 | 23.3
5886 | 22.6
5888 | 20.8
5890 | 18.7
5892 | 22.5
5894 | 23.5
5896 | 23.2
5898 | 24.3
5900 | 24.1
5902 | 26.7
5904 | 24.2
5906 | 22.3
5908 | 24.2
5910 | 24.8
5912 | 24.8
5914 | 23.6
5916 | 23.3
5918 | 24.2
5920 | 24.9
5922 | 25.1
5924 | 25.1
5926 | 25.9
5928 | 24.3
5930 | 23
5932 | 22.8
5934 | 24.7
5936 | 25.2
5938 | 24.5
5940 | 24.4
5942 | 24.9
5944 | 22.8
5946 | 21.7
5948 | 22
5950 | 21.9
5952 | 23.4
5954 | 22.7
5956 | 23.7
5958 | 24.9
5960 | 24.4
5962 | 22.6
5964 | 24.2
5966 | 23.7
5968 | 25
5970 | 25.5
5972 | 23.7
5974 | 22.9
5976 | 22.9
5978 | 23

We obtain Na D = 1.6 angstrom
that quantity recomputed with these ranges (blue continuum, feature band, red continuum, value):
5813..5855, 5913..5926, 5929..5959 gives -0.3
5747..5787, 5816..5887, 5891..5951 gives -3.9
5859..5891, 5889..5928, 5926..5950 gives 0.1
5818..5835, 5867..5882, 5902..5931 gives -0.7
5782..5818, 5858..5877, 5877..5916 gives -1.4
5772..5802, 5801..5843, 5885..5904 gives -2.7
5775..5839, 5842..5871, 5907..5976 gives -0.4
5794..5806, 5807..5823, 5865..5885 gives 0.0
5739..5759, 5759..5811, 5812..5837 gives 1.3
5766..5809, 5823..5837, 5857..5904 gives -0.6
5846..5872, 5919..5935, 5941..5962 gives -0.6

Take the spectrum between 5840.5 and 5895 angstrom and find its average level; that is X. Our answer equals 24.5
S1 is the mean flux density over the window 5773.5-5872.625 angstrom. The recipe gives 24.5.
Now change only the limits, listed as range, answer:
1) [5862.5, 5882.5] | 25.7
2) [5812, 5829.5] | 24.7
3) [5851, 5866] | 24.5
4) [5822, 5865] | 25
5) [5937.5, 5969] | 23.5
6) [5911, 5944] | 24.4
